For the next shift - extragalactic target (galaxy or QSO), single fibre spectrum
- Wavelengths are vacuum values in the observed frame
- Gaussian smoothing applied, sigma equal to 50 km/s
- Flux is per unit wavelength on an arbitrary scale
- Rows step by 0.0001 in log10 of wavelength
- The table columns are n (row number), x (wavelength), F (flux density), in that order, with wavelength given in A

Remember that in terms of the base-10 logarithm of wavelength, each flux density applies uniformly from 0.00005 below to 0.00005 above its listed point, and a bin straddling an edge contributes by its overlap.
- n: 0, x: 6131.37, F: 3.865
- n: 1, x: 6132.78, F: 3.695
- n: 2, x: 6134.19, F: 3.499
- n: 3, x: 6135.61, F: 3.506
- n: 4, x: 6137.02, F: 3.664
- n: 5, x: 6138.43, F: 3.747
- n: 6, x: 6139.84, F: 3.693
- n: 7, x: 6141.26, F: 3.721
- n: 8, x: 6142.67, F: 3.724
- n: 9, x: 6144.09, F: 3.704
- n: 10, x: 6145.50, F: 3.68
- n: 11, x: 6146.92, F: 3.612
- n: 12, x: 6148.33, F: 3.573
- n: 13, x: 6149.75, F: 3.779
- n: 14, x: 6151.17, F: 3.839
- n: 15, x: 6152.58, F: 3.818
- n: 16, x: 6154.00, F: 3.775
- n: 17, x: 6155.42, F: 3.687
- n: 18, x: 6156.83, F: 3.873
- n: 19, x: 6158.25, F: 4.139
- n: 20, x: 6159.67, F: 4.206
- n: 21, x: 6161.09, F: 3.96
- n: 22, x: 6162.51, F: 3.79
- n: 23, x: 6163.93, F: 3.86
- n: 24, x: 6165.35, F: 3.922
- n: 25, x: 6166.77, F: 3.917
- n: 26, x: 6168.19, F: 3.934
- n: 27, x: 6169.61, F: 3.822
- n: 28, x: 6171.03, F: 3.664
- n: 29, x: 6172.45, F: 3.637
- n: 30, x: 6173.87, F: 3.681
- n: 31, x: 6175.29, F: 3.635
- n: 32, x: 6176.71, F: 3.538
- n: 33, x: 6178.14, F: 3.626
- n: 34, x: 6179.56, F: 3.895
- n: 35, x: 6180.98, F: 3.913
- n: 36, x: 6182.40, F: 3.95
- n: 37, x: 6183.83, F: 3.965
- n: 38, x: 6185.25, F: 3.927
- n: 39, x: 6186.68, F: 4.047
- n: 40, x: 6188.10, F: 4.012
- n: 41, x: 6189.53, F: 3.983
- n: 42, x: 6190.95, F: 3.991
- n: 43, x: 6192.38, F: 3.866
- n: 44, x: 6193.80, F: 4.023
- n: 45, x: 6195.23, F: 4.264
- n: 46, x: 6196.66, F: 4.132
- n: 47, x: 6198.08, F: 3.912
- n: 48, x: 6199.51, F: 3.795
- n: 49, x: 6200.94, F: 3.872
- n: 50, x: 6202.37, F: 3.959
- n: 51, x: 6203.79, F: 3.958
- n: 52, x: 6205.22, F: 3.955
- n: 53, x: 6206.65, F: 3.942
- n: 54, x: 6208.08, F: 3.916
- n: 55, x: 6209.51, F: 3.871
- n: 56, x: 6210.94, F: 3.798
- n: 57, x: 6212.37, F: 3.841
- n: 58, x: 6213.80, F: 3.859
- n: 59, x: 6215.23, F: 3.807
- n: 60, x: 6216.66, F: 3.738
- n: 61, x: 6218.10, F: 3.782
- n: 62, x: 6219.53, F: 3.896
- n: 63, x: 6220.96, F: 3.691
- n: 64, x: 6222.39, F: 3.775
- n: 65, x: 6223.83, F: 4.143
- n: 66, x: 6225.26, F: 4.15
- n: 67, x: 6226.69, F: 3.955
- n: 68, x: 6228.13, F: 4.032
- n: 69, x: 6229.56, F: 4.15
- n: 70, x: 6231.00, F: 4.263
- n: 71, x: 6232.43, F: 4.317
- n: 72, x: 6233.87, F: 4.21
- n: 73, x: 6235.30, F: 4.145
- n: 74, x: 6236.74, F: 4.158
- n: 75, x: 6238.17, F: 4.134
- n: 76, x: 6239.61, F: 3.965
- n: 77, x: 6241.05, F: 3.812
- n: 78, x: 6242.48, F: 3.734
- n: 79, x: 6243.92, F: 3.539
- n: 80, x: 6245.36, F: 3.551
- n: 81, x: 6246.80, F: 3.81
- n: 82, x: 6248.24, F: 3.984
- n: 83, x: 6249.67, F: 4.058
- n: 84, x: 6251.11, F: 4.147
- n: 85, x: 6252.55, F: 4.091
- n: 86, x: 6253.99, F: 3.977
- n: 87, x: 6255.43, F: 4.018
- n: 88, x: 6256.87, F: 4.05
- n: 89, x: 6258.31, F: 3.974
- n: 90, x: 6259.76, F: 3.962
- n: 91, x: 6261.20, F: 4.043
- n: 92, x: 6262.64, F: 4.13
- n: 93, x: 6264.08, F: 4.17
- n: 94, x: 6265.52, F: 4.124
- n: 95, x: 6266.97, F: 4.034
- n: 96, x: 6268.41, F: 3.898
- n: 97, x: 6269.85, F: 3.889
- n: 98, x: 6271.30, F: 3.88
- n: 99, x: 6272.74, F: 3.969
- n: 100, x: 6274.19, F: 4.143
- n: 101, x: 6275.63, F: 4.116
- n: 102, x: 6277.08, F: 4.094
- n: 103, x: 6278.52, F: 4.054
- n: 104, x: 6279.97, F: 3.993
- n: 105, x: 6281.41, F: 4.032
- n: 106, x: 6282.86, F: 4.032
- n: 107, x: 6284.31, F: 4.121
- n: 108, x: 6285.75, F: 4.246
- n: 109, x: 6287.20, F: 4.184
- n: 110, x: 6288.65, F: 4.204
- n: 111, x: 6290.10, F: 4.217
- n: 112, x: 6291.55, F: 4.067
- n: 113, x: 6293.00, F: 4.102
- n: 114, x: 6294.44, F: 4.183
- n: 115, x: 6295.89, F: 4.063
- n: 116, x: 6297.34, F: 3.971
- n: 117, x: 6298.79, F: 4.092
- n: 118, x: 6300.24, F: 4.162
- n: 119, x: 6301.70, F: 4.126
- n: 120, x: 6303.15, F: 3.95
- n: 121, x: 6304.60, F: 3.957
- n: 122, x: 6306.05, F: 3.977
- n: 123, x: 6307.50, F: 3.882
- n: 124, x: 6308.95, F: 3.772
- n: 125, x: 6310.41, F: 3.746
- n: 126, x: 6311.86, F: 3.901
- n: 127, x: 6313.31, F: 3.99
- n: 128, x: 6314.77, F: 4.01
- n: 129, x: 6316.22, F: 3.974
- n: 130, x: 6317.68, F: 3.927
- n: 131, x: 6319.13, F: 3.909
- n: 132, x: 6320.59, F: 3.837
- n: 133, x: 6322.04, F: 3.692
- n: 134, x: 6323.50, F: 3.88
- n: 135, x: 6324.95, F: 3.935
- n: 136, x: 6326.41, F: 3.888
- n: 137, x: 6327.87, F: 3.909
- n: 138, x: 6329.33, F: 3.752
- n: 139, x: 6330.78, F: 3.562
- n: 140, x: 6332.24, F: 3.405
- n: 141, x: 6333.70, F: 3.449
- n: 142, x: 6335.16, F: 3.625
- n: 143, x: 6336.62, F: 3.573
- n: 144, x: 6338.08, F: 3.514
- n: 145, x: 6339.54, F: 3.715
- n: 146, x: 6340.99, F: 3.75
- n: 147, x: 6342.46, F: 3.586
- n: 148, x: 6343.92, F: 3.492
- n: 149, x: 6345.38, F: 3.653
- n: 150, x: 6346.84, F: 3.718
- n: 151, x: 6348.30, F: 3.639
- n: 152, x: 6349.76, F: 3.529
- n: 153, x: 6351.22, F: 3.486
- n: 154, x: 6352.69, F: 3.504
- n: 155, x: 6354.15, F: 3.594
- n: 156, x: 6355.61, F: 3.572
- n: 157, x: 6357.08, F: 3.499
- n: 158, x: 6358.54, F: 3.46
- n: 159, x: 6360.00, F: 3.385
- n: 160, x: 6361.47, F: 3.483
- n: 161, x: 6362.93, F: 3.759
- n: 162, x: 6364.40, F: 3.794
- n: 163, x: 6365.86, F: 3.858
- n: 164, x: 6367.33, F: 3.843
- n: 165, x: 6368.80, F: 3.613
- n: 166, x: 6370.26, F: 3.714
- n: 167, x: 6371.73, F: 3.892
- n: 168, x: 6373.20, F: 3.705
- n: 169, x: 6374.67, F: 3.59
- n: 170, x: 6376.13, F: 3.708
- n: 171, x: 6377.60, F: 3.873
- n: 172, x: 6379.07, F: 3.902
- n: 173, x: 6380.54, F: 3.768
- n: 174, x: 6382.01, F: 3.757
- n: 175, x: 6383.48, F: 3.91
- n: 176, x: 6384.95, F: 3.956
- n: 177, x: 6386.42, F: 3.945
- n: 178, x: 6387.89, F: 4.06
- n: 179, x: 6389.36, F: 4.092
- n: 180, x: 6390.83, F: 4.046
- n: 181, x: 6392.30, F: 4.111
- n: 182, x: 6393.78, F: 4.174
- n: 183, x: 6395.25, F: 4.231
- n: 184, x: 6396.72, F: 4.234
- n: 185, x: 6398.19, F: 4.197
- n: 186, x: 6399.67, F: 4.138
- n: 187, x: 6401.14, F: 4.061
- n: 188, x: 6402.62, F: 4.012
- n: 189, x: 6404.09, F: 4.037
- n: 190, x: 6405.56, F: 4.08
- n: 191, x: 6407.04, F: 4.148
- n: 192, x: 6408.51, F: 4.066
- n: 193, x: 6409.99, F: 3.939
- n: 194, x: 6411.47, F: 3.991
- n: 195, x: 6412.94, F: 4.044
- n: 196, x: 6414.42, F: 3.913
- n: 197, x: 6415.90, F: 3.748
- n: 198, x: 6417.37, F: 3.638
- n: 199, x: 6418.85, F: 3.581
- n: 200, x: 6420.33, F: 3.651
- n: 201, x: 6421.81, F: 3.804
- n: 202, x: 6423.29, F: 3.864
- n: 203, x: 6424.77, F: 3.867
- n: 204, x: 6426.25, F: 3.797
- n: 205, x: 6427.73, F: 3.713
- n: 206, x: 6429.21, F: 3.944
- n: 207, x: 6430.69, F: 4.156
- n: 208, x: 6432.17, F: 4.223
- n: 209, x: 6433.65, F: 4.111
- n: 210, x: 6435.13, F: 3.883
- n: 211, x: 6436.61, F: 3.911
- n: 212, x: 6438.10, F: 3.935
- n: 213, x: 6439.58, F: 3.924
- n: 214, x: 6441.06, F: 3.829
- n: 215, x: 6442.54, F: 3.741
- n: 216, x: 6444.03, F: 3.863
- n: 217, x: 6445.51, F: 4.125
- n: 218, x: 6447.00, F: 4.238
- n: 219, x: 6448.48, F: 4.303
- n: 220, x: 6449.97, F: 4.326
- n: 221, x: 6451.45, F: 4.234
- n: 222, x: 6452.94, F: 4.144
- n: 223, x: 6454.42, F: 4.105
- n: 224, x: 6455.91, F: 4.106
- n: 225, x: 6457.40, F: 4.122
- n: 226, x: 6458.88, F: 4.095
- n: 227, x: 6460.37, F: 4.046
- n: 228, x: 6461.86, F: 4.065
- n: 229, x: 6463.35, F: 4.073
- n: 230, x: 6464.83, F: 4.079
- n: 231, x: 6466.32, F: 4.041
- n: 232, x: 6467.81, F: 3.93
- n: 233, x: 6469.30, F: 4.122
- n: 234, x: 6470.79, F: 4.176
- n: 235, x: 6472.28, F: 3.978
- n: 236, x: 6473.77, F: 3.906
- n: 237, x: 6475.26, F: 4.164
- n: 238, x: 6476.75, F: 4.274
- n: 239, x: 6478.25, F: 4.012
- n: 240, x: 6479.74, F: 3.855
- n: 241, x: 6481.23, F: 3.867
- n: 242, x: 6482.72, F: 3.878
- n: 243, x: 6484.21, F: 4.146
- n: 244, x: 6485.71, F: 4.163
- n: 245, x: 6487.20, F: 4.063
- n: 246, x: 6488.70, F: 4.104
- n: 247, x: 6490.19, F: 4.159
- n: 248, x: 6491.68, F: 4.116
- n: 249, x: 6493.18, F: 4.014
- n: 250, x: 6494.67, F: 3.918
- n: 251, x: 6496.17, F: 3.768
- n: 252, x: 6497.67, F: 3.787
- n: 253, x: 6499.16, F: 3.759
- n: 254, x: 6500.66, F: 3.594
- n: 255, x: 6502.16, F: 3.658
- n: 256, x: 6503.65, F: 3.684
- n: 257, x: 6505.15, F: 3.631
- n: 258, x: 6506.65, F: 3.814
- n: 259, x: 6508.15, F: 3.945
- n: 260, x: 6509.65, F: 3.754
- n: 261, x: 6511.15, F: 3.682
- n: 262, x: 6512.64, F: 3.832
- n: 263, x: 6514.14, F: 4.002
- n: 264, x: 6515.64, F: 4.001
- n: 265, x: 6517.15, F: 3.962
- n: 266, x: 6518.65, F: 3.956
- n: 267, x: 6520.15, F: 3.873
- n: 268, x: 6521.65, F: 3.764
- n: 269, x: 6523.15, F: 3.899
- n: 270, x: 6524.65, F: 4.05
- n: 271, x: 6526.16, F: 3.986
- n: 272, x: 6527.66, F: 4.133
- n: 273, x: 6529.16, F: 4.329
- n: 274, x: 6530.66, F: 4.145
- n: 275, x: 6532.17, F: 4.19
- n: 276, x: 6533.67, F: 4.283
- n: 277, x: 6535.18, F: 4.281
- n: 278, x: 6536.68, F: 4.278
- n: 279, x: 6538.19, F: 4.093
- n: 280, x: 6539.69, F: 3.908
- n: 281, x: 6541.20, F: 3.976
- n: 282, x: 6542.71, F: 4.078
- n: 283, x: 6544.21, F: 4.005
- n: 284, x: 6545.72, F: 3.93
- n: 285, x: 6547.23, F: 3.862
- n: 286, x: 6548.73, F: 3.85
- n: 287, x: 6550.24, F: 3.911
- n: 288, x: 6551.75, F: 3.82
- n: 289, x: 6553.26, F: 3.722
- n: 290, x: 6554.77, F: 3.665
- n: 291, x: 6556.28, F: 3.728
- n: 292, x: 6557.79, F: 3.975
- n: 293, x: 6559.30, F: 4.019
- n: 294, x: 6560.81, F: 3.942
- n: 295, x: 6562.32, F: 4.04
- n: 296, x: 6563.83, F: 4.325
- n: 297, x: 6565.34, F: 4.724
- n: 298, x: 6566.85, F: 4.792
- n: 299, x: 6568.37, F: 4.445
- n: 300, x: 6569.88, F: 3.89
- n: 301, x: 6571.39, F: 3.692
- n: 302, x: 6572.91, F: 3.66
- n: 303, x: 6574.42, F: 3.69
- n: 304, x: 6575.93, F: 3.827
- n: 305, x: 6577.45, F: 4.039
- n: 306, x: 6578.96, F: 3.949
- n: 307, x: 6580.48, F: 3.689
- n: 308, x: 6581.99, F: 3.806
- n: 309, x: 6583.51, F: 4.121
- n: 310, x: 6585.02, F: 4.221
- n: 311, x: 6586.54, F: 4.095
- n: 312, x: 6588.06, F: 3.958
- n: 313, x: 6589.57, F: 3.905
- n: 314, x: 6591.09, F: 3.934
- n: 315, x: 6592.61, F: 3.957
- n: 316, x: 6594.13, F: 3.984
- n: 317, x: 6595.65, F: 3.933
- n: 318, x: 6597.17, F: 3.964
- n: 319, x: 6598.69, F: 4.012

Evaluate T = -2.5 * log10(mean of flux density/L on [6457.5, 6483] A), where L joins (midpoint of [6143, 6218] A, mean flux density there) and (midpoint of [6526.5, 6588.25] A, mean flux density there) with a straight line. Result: -0.01 mag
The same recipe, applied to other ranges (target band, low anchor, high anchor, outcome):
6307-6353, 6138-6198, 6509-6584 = 0.05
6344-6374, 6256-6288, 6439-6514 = 0.11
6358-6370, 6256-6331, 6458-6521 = 0.09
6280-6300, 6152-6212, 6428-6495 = -0.04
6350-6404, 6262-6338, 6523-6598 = 0.04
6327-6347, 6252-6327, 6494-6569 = 0.11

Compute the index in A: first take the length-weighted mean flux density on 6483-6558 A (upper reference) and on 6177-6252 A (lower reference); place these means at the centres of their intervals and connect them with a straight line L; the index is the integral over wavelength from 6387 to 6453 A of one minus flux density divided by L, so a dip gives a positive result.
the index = -0.95 A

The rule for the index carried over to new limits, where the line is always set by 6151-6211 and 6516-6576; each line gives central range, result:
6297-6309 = -0.20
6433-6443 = 0.19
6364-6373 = 0.40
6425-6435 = 0.00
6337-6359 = 2.05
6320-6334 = 0.73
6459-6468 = -0.13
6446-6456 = -0.57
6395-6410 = -0.52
